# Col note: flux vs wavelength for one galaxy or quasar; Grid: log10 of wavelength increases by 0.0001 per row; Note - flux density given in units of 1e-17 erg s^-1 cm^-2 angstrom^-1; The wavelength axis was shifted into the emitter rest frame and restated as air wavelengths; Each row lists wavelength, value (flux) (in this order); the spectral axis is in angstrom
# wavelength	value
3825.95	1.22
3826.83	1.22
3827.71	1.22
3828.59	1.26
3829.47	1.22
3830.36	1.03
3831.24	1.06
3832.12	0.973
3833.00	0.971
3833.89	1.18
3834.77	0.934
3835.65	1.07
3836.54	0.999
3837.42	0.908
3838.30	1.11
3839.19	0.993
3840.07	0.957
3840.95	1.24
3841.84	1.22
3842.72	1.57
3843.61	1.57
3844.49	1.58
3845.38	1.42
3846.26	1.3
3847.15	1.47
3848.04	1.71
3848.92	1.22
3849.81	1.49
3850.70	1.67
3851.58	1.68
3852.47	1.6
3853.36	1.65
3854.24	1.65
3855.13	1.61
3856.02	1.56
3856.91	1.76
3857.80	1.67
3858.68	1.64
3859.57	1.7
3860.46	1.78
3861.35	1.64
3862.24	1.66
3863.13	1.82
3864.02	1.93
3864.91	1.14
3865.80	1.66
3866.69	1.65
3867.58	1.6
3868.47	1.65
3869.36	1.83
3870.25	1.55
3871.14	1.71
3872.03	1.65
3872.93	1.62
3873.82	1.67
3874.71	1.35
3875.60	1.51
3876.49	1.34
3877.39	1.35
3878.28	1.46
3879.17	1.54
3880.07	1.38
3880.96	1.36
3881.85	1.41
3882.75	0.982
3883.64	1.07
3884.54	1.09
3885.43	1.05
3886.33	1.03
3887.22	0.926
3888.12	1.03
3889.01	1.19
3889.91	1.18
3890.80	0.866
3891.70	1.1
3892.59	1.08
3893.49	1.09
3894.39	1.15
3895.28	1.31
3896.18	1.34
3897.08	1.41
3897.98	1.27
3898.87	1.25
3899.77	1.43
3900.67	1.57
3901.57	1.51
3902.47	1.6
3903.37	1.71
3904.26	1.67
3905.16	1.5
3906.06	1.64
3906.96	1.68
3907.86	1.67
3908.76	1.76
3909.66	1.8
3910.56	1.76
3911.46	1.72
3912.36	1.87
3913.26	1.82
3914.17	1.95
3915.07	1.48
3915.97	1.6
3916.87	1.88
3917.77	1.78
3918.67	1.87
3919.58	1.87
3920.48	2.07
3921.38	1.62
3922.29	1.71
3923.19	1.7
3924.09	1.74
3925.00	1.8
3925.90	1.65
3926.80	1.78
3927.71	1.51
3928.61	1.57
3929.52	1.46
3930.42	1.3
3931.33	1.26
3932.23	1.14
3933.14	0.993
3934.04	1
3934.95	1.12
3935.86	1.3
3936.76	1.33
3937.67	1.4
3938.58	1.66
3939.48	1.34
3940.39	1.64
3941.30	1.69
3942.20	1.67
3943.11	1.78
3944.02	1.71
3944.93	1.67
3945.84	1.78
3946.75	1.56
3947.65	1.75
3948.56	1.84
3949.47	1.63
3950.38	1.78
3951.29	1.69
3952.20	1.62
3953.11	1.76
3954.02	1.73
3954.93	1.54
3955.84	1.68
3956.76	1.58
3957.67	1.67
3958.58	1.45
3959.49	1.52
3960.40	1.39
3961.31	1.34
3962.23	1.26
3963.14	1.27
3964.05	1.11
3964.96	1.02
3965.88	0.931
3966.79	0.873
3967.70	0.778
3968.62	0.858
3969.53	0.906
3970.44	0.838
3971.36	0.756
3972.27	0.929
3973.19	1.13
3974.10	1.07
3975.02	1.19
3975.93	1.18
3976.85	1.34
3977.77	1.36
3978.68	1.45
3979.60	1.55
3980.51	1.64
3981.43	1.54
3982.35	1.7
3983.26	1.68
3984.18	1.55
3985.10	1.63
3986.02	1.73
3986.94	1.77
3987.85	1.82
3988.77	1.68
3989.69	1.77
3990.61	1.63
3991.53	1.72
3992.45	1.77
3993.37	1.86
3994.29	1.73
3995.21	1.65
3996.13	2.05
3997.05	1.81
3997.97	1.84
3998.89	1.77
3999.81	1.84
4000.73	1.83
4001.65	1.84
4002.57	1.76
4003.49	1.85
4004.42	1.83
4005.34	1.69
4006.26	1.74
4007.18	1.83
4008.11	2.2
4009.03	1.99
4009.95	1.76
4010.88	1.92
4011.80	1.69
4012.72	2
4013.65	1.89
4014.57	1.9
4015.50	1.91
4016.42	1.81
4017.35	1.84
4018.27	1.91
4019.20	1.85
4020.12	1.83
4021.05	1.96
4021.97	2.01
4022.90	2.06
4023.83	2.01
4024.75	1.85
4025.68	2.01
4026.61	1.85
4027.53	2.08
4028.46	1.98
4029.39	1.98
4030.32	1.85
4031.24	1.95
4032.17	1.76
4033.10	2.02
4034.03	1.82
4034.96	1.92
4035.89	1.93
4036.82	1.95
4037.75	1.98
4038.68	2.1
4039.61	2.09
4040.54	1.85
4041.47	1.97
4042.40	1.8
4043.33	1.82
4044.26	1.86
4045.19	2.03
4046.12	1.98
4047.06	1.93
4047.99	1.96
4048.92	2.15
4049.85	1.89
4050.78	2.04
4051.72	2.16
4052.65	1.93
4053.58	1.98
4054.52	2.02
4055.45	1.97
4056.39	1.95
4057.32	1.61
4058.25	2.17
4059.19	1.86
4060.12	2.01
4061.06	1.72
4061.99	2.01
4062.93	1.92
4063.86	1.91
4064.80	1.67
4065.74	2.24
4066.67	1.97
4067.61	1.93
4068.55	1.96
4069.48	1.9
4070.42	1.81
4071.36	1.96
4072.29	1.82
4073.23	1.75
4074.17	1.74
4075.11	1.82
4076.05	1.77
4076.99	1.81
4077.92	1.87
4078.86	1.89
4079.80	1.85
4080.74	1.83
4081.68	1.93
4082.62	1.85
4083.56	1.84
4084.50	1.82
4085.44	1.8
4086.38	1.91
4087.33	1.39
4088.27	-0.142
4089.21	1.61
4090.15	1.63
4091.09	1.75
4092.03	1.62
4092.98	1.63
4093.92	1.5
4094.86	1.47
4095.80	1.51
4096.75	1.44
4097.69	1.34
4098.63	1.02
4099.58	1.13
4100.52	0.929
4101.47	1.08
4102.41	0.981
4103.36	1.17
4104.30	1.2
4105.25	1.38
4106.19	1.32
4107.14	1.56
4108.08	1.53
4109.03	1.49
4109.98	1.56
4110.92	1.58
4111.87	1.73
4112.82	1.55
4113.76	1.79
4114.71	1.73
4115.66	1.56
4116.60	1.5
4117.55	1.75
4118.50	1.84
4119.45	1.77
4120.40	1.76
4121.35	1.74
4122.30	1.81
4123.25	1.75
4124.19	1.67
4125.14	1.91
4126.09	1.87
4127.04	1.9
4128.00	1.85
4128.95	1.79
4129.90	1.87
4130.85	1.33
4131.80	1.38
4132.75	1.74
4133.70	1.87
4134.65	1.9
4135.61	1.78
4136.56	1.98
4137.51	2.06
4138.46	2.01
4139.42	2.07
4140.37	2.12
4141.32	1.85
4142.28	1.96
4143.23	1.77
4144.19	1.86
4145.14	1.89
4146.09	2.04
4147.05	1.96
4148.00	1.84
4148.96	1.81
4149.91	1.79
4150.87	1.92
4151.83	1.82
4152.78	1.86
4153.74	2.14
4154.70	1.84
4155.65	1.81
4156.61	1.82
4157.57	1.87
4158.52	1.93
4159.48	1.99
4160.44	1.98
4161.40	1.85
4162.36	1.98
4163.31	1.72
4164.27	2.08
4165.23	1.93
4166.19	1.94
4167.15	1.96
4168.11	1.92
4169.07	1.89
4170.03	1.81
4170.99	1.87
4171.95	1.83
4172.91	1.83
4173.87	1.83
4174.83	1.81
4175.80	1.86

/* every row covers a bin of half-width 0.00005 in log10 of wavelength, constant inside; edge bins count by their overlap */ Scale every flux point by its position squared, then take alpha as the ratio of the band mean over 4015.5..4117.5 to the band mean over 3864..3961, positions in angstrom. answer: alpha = 1.25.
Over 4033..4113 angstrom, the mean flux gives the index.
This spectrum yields 1.73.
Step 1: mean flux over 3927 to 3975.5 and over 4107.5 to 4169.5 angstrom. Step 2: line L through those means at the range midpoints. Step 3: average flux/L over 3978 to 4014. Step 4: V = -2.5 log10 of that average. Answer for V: -0.19 mag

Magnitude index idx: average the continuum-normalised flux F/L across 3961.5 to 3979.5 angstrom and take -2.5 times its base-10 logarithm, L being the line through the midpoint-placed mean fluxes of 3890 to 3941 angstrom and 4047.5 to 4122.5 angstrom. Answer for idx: 0.41 mag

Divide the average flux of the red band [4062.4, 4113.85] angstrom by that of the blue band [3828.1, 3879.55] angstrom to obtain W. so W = 1.1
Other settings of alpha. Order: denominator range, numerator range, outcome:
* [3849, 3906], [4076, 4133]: 1.22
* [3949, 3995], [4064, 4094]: 1.29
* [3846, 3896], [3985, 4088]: 1.42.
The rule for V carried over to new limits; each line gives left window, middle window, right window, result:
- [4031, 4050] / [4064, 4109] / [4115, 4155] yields 0.19 mag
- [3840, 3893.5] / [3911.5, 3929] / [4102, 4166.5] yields -0.16 mag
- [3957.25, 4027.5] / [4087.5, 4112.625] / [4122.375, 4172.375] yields 0.31 mag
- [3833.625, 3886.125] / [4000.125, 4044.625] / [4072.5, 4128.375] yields -0.23 mag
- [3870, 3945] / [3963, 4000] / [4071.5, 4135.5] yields 0.07 mag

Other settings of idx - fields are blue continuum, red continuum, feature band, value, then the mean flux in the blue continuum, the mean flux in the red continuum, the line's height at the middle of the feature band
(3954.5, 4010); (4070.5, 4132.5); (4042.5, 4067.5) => -0.24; 1.52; 1.6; 1.57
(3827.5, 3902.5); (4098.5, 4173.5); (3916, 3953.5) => -0.09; 1.37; 1.75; 1.47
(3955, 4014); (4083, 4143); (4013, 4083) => -0.22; 1.54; 1.61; 1.57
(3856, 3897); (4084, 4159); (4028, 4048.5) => -0.22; 1.41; 1.66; 1.58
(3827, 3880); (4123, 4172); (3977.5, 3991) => 0.00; 1.44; 1.87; 1.63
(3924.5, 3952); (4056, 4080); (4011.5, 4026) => -0.10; 1.53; 1.88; 1.75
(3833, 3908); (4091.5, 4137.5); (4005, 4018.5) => -0.24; 1.41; 1.58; 1.51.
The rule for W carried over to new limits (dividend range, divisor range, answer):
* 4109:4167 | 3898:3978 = 1.23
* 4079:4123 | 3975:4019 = 0.87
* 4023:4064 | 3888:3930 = 1.25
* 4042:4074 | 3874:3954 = 1.29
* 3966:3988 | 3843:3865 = 0.80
